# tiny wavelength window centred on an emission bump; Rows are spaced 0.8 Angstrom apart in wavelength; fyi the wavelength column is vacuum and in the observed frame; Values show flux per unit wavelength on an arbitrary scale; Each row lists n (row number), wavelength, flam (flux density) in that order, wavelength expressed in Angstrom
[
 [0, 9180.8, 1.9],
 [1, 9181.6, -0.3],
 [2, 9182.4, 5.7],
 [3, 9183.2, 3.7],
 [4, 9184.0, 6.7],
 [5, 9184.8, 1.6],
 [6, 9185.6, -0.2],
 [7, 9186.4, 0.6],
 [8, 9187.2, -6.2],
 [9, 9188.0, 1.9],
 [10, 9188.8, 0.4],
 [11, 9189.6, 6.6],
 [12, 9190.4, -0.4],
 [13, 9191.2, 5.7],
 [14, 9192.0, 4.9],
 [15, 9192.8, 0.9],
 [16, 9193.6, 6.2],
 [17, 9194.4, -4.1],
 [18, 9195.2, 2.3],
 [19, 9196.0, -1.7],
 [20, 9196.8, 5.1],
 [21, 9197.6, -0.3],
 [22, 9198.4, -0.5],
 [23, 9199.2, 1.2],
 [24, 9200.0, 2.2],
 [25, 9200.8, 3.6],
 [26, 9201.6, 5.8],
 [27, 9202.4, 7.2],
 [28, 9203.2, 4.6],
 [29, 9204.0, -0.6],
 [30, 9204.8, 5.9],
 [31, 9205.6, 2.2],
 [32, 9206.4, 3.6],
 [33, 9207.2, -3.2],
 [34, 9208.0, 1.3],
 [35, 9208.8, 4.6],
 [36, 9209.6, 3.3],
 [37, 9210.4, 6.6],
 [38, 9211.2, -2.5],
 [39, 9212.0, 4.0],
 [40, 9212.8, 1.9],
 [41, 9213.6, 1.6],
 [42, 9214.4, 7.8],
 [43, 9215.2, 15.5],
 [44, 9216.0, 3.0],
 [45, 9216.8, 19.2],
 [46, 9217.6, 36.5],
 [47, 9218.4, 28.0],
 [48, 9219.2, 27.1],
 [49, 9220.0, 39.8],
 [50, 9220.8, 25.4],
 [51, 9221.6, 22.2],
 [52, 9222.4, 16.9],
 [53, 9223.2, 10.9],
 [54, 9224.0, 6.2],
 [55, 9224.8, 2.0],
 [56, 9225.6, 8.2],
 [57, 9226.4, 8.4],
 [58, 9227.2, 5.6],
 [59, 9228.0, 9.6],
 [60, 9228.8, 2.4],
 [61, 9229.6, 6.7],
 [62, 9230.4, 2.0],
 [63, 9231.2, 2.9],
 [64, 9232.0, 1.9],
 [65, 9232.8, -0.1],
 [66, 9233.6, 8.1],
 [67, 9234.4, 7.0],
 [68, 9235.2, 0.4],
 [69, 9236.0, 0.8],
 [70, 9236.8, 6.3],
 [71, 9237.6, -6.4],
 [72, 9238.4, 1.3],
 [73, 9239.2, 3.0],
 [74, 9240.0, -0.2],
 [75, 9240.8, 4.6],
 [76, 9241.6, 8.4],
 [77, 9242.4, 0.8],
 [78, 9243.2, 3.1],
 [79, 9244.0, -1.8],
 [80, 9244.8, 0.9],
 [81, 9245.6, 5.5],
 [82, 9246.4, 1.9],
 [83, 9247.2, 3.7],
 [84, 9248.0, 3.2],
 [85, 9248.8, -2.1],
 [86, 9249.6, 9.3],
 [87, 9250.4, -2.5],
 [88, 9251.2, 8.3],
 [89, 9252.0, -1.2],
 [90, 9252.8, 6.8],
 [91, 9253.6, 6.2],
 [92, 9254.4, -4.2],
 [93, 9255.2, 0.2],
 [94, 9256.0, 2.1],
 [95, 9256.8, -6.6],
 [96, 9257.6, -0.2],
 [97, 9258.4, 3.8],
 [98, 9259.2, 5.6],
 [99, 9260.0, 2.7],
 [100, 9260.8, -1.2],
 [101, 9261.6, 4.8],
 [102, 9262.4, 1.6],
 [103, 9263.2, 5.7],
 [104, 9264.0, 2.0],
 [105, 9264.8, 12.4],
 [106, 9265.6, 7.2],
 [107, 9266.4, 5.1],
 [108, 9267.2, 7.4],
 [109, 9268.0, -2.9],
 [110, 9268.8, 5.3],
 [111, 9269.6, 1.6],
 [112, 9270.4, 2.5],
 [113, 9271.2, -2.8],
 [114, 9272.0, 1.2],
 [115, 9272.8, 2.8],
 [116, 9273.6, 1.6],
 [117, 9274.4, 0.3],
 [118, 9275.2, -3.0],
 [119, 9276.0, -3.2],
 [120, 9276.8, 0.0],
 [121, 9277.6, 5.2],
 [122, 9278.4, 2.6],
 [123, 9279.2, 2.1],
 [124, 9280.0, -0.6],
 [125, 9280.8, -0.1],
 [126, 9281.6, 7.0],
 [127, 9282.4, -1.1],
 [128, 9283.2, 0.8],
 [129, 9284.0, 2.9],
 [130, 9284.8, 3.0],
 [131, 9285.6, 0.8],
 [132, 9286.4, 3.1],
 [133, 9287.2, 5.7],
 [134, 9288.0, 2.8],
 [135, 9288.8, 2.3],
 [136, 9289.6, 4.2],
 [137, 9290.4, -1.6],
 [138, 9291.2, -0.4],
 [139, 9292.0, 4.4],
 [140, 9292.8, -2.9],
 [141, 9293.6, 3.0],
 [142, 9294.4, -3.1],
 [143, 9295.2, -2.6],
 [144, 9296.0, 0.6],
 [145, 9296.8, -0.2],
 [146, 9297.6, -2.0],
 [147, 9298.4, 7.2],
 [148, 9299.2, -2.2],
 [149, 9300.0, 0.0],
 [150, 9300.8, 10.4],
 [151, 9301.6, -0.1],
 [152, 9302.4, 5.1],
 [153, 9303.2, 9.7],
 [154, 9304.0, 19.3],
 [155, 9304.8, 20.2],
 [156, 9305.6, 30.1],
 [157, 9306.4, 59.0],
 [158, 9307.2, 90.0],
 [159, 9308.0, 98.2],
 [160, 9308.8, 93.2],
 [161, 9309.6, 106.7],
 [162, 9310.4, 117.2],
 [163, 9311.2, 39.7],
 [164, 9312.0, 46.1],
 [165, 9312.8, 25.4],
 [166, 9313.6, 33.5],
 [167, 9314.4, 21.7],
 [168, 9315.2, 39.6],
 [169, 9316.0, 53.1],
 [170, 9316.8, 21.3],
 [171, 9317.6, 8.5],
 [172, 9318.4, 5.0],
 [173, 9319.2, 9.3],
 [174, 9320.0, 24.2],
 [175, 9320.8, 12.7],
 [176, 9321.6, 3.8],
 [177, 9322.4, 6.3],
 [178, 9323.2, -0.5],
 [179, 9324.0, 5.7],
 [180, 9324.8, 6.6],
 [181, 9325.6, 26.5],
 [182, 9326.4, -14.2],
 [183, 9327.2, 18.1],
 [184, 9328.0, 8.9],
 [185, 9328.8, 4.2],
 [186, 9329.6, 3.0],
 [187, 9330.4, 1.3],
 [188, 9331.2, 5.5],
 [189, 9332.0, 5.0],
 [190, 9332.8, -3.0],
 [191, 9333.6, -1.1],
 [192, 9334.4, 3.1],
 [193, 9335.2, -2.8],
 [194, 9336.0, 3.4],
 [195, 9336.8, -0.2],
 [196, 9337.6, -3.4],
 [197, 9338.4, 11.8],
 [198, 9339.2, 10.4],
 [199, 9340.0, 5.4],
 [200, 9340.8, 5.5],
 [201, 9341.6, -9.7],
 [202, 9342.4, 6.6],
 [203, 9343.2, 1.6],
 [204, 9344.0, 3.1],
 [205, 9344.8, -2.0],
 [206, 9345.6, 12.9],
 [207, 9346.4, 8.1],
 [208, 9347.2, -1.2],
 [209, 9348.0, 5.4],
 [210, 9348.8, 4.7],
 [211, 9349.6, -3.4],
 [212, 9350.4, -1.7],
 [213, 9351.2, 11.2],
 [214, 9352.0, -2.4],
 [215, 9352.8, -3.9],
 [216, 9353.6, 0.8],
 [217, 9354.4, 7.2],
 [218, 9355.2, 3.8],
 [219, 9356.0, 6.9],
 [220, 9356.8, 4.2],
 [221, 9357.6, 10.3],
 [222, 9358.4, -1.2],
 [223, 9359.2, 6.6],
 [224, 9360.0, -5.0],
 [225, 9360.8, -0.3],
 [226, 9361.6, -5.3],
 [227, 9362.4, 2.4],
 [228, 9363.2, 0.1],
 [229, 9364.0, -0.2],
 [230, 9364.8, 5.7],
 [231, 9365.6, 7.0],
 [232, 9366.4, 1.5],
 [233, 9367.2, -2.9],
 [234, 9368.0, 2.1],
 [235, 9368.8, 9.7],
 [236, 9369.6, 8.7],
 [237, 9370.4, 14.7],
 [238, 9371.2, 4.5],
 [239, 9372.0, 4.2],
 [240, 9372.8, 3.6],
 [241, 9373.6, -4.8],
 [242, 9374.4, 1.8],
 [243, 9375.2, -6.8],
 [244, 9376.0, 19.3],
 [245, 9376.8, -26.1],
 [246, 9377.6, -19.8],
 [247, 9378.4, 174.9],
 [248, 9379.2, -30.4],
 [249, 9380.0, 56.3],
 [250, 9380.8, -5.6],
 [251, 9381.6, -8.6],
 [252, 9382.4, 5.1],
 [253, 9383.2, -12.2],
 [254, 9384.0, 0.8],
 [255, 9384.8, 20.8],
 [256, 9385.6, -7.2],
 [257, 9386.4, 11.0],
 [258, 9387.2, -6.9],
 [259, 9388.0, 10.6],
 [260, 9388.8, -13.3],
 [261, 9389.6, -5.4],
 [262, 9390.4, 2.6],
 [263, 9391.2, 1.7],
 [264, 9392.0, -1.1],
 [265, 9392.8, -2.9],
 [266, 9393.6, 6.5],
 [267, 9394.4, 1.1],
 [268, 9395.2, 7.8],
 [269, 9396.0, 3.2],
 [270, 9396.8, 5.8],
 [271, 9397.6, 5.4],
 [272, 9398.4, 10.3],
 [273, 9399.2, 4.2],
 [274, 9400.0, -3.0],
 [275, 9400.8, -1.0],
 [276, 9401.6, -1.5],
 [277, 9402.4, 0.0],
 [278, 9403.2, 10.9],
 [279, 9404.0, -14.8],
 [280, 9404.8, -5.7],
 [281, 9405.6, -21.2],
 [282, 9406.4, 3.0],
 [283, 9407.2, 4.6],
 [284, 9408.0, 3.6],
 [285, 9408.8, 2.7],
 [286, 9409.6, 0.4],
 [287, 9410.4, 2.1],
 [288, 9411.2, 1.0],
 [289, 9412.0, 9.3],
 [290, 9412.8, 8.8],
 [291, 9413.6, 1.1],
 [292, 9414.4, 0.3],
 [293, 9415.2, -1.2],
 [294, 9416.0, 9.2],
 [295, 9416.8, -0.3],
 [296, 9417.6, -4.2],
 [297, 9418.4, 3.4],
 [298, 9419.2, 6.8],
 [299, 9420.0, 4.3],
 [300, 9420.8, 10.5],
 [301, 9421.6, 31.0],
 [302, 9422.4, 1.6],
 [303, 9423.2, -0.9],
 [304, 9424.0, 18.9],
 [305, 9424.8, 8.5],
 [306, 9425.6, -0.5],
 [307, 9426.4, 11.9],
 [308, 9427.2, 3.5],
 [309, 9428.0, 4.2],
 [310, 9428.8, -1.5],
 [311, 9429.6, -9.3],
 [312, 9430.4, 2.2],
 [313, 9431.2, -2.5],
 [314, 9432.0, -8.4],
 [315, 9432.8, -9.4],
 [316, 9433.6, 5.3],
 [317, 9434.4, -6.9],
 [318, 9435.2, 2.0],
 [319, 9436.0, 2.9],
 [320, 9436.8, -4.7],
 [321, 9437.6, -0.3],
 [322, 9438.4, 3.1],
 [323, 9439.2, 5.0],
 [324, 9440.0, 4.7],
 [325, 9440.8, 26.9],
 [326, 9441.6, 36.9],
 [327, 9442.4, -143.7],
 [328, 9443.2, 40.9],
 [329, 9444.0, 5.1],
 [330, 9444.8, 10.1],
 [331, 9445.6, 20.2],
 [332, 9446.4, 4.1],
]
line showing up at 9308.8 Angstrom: [O III]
